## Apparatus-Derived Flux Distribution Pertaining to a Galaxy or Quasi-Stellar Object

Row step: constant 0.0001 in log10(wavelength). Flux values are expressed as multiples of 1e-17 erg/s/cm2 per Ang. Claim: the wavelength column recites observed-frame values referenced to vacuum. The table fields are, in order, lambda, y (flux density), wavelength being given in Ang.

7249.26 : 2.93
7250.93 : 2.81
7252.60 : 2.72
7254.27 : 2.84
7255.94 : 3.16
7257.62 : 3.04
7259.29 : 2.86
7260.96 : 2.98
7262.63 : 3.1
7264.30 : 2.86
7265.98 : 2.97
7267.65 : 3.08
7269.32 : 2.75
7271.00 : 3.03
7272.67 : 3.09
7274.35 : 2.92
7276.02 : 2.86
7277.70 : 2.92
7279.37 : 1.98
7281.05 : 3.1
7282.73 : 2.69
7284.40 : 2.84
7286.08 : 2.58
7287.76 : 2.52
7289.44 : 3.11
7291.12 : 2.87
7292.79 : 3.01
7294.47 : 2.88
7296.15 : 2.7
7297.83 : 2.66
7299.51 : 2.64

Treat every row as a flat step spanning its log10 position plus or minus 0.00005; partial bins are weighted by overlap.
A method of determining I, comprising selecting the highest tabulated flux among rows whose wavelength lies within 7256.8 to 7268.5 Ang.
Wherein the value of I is 3.1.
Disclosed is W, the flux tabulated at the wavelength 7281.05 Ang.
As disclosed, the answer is 3.1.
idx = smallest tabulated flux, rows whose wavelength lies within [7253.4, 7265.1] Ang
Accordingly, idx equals 2.84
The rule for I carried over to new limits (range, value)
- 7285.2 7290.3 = 3.11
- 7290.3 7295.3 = 3.01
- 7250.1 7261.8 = 3.16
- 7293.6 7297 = 2.88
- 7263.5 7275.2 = 3.09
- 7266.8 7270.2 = 3.08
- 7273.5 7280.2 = 2.92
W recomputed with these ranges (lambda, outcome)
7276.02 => 2.86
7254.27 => 2.84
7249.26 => 2.93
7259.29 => 2.86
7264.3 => 2.86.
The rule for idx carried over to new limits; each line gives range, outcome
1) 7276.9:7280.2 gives 1.98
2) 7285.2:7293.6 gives 2.52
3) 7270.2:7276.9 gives 2.86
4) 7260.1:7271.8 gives 2.75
